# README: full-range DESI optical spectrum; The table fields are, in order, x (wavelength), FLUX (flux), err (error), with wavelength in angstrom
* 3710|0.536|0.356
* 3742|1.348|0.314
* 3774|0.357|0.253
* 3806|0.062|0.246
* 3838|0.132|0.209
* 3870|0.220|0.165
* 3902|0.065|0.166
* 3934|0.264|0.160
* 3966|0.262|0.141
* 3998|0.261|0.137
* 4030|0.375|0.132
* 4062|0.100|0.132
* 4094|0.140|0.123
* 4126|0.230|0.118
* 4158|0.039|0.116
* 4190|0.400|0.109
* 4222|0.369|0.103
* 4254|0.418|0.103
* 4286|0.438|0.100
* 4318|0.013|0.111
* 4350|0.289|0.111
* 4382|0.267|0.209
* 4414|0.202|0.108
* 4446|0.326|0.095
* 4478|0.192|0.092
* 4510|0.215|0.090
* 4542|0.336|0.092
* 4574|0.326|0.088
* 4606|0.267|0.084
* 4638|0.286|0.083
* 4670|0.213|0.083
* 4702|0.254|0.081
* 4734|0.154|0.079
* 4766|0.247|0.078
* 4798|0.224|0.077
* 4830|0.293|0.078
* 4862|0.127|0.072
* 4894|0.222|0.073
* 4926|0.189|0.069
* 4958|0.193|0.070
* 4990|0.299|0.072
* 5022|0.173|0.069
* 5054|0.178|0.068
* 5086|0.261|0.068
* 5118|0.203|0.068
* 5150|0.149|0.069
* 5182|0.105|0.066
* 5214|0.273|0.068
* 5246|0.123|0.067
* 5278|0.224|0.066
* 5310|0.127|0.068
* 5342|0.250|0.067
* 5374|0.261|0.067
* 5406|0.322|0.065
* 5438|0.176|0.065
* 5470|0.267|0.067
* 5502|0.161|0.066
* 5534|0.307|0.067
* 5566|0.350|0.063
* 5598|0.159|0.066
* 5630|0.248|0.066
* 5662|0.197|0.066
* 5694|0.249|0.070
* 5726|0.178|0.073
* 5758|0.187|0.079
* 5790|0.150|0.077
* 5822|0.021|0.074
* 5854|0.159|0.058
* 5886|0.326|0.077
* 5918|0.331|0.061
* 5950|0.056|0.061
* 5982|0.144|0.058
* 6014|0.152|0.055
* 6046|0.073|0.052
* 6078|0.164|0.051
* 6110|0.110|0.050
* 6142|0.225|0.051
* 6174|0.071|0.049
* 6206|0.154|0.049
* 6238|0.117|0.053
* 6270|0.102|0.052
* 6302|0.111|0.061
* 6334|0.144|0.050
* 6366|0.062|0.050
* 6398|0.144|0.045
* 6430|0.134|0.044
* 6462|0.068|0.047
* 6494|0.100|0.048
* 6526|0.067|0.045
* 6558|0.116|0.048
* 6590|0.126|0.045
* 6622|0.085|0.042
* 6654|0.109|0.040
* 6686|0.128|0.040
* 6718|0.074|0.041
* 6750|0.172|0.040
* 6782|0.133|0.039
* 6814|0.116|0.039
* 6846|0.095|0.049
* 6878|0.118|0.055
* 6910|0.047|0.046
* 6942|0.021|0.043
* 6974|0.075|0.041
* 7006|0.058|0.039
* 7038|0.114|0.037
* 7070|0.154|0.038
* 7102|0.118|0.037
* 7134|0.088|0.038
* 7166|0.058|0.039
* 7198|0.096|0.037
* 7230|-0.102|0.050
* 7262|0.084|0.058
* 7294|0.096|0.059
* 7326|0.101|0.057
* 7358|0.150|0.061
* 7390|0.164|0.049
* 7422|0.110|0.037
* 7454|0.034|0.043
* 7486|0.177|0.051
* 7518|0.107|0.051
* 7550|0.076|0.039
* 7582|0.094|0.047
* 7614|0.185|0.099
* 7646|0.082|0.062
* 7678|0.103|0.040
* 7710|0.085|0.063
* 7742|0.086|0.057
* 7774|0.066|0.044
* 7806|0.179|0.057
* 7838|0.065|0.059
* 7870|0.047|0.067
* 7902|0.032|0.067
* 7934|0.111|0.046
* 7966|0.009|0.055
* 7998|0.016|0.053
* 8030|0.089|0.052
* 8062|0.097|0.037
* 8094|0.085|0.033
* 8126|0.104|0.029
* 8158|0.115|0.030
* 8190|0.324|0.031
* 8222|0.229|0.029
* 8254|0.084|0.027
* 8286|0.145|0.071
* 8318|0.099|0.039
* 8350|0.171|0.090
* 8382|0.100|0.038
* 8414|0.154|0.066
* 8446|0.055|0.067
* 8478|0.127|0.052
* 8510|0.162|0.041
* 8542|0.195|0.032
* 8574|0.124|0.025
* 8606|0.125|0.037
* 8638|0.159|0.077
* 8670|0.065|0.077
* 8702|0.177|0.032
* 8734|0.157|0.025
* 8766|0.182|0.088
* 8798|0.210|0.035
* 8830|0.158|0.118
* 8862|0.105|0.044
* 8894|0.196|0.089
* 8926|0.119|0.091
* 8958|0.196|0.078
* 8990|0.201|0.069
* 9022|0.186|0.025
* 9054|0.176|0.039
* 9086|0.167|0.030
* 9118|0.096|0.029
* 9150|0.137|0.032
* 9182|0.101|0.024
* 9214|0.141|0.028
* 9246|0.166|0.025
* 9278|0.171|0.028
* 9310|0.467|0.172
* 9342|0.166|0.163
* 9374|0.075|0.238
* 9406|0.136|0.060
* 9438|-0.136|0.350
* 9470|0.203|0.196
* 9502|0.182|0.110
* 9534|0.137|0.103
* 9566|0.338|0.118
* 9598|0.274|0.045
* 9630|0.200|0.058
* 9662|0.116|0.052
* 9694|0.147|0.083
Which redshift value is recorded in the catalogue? 1.200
